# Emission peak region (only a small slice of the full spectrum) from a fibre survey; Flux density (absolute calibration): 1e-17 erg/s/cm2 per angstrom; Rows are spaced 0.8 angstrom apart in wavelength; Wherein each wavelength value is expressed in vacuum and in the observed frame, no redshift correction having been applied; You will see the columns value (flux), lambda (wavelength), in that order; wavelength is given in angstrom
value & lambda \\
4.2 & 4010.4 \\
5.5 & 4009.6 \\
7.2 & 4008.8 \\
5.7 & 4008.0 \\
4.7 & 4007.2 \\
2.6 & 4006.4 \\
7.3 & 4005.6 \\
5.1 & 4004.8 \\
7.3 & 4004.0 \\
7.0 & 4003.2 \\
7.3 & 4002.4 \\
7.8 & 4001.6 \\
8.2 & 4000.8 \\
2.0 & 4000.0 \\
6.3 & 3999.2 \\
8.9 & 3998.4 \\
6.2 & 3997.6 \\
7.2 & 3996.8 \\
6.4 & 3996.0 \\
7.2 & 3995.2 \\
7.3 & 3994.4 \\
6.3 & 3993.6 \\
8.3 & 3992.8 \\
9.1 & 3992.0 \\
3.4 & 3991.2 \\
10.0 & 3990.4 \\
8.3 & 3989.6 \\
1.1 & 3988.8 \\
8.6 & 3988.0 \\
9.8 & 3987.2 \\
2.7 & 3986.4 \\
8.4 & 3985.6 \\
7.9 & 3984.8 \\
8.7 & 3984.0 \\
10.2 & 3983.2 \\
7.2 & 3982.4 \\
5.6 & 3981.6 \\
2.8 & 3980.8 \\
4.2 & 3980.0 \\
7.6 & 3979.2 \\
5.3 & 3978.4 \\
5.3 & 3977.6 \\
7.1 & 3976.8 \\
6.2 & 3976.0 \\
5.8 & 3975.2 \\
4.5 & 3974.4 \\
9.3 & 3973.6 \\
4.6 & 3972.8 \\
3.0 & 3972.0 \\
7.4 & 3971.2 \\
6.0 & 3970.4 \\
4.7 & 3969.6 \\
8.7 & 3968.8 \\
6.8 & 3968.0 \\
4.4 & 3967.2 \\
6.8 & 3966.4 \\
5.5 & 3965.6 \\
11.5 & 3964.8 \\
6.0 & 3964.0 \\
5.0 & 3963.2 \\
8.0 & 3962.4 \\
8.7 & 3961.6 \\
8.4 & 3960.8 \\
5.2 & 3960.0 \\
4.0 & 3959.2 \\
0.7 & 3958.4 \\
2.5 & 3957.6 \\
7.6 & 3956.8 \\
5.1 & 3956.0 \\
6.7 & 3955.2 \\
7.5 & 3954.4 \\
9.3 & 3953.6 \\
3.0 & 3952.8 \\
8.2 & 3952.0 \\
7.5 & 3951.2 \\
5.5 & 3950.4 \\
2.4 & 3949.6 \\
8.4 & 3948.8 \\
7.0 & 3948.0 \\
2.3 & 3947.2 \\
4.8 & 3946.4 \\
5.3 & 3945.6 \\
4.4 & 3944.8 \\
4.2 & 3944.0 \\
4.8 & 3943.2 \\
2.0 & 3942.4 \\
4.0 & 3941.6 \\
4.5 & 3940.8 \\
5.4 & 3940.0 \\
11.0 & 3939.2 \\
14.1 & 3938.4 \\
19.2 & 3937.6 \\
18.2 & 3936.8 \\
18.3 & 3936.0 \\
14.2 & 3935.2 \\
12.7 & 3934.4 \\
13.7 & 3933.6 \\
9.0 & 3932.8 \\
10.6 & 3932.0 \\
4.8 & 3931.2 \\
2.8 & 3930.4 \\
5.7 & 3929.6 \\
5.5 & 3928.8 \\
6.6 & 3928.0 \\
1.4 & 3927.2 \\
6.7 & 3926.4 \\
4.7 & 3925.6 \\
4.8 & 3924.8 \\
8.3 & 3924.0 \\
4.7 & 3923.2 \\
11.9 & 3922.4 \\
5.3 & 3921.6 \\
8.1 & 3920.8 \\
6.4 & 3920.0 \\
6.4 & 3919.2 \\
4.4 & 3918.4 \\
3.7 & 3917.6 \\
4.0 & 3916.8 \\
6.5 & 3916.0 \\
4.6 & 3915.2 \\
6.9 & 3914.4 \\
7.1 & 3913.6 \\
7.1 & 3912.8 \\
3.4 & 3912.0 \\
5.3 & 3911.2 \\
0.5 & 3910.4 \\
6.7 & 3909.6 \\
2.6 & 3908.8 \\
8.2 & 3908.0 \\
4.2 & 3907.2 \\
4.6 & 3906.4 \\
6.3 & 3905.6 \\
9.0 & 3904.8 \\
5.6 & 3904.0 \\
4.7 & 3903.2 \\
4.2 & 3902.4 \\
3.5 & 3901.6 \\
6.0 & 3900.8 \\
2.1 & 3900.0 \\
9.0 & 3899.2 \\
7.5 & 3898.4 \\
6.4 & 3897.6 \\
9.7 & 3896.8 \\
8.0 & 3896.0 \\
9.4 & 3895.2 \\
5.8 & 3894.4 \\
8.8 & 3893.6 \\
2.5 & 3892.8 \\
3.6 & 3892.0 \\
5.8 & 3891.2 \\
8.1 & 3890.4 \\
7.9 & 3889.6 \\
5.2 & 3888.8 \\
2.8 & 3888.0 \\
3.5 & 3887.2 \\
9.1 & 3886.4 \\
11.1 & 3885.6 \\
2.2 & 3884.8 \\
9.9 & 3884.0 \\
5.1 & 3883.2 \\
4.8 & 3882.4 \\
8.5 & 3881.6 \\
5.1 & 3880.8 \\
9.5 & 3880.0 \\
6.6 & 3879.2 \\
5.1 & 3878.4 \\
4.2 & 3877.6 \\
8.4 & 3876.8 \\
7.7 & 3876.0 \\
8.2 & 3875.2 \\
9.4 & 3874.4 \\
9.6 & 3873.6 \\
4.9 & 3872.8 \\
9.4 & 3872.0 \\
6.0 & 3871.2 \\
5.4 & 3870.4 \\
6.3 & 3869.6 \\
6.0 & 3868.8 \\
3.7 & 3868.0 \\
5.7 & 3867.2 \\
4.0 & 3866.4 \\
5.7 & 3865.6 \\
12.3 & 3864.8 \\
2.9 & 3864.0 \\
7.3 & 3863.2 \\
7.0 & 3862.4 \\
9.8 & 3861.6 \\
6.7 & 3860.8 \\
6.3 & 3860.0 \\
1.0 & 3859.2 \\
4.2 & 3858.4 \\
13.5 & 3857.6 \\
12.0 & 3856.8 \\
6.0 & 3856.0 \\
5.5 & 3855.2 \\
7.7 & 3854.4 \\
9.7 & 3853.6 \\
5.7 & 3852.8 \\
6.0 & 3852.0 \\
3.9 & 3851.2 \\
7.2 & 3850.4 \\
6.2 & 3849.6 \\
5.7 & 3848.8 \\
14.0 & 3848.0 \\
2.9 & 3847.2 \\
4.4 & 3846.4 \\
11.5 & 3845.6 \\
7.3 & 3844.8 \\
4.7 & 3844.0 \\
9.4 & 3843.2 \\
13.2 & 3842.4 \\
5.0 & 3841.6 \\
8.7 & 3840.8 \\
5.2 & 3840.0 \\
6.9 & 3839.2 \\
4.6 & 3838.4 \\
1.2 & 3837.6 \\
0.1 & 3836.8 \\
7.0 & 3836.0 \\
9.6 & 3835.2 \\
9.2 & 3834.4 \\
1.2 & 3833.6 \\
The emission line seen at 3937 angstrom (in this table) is [O II]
